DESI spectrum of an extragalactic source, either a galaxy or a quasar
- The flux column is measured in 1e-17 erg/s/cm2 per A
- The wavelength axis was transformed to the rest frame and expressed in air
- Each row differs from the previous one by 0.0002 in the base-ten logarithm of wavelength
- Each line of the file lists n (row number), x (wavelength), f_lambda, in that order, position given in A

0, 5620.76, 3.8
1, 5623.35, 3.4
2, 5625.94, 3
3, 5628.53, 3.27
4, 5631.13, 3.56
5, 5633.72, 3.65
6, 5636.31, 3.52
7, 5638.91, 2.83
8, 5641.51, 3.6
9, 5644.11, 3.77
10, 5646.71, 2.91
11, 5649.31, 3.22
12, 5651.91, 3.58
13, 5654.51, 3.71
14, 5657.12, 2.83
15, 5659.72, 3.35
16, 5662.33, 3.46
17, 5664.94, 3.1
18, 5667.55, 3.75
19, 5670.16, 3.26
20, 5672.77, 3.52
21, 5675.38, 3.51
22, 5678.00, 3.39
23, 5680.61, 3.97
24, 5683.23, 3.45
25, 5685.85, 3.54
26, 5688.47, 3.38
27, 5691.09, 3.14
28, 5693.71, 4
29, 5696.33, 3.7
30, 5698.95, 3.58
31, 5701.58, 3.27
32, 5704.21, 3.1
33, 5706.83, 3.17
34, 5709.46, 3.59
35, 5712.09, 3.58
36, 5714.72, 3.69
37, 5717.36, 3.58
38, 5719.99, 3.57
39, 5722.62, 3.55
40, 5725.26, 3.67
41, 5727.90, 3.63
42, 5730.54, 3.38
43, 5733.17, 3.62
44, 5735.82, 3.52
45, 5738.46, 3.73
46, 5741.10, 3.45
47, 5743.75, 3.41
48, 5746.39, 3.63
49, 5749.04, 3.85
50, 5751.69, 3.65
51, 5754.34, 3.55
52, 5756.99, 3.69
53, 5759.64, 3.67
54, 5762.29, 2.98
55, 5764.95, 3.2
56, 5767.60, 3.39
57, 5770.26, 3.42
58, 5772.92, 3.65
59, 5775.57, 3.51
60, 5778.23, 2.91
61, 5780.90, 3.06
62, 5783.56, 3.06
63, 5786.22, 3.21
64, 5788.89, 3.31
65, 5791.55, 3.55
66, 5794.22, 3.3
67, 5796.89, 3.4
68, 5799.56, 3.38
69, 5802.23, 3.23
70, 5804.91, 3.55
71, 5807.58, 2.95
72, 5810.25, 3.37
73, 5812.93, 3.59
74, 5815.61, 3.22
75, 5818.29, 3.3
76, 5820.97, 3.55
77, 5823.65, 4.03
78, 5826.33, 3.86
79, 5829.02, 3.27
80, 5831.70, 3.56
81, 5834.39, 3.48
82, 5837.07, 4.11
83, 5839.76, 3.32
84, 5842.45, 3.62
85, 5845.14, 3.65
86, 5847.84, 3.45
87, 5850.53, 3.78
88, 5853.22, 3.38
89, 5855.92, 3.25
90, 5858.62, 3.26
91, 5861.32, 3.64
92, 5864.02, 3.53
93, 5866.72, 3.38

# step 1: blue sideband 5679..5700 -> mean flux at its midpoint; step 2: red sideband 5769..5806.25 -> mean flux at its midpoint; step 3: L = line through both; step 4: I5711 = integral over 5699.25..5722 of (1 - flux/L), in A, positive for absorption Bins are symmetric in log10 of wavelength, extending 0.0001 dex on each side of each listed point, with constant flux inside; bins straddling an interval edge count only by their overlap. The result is 0.5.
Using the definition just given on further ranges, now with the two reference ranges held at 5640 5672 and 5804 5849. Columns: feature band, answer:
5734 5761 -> -1.24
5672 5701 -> -1.30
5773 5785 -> 1.01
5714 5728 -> -0.73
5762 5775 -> 0.40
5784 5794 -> 0.48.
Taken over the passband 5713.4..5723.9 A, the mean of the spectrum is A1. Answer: 3.6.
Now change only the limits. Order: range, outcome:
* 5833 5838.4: 3.79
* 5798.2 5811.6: 3.3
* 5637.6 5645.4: 3.4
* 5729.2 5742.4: 3.54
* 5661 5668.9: 3.43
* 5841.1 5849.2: 3.57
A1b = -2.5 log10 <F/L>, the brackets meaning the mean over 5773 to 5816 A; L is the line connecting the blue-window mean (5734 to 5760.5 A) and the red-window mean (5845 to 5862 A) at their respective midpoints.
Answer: 0.08 mag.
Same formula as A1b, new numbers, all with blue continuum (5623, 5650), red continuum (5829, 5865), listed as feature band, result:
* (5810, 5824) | 0.006 mag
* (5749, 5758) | -0.066 mag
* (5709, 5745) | -0.046 mag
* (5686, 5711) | -0.015 mag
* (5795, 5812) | 0.055 mag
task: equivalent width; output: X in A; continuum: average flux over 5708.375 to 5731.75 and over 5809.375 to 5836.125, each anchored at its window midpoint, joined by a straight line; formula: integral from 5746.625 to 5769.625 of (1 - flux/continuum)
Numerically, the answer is 0.41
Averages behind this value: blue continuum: 3.58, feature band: 3.5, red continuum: 3.53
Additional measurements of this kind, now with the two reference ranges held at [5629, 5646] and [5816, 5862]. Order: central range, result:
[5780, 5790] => 1.0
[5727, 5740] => -0.3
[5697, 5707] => 0.5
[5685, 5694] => 0.1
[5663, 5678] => 0.2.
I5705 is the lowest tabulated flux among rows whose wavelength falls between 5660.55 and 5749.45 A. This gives 3.1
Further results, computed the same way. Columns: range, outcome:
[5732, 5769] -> 2.98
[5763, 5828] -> 2.91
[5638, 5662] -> 2.83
